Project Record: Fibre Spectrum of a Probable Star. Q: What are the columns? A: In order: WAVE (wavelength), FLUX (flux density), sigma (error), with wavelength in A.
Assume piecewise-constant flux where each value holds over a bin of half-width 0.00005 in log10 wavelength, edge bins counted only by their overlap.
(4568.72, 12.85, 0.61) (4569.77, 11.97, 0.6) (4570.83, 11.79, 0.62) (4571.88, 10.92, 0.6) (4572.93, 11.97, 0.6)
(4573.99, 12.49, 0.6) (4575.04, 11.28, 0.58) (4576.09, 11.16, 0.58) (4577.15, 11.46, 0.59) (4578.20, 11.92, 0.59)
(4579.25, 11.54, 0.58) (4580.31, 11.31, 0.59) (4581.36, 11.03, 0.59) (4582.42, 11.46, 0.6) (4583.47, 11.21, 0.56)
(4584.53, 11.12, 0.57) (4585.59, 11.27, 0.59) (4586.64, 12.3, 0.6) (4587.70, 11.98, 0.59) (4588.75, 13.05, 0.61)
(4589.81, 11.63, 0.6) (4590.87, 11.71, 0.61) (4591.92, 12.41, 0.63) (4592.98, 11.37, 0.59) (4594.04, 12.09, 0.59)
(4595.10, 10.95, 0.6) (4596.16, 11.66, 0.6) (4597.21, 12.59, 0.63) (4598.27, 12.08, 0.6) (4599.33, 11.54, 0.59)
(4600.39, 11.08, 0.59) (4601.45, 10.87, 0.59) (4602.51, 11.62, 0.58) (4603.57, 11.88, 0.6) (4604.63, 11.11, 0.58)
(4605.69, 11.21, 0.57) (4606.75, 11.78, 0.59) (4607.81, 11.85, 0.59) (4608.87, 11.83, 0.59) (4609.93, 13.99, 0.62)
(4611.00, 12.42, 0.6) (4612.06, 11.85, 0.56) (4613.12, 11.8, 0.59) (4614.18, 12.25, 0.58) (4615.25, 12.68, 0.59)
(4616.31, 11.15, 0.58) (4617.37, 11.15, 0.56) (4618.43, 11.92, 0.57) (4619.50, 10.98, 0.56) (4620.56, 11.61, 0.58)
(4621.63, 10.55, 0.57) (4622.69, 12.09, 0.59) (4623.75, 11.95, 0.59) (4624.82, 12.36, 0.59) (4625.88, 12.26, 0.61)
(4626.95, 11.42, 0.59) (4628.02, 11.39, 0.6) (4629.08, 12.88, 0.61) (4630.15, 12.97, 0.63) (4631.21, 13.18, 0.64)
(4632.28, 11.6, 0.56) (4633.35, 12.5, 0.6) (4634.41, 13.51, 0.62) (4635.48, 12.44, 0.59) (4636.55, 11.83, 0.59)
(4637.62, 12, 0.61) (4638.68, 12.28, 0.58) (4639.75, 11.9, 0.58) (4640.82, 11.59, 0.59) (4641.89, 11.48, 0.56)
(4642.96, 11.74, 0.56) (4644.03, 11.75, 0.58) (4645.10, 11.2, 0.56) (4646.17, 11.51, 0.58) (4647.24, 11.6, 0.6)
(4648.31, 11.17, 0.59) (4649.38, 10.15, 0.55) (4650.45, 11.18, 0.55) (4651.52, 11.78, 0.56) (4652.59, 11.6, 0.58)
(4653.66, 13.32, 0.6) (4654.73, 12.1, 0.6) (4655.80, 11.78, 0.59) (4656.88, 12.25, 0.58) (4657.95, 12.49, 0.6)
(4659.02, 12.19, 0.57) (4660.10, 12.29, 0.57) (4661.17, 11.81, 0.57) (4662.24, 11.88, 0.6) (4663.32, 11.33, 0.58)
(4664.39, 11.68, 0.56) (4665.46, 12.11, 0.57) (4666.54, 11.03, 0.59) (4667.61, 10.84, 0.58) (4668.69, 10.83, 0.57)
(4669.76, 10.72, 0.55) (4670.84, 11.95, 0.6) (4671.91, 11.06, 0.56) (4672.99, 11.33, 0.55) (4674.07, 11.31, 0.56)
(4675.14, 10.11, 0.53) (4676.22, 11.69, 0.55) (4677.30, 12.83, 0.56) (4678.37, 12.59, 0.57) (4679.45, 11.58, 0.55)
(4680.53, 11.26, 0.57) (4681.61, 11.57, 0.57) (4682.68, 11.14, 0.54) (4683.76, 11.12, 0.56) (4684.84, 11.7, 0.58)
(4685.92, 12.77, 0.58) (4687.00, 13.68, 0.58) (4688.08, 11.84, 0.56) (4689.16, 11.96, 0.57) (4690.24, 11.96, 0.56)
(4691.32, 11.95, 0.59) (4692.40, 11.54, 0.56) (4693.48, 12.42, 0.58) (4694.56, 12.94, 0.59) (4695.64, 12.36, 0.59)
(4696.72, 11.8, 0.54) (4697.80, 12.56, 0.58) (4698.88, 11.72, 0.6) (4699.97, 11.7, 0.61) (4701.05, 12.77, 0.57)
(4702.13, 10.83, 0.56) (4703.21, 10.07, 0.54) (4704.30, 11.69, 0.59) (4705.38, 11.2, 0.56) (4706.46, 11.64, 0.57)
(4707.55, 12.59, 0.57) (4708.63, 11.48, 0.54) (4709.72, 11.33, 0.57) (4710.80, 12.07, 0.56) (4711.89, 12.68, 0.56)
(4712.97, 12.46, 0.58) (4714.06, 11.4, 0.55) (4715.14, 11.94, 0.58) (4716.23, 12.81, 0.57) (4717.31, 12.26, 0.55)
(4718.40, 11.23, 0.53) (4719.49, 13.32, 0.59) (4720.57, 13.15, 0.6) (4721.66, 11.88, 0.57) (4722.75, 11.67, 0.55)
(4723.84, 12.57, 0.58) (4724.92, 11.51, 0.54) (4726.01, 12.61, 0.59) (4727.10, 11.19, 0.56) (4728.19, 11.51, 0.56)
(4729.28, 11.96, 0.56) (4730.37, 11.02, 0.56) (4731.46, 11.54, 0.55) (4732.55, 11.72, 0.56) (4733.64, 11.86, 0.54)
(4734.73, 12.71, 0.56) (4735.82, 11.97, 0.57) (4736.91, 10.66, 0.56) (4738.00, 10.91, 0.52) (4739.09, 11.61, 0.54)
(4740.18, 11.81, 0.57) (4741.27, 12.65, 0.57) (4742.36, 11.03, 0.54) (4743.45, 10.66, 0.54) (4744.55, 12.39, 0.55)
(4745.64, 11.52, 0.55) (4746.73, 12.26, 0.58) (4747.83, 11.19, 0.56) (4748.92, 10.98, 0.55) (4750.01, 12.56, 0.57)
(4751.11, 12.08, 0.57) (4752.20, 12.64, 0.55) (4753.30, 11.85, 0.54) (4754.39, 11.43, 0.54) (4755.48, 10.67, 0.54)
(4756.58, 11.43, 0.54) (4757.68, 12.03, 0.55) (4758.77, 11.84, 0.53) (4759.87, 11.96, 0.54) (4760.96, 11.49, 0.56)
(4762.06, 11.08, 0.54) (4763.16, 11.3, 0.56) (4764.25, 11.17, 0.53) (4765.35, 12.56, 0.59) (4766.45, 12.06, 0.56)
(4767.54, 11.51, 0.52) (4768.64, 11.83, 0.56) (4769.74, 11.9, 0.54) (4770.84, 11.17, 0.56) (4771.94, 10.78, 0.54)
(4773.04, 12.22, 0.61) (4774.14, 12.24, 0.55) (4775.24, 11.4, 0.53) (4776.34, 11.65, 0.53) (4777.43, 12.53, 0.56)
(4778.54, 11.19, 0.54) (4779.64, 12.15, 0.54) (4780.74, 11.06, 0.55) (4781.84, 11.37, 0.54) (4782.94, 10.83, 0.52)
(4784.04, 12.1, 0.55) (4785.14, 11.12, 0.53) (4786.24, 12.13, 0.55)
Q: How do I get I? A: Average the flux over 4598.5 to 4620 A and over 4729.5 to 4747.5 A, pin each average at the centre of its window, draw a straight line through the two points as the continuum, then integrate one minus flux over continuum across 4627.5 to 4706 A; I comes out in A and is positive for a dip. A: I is -0.8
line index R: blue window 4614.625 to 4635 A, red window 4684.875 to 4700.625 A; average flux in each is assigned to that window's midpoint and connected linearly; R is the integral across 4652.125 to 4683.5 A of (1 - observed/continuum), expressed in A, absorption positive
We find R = 1.20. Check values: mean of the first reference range 12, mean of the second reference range 12.2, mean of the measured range 11.7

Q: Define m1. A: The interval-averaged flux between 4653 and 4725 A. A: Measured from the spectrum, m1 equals 11.9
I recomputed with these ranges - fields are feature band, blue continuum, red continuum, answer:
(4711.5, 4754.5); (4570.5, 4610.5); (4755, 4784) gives -1.0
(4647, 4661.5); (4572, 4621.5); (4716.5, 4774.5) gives -0.1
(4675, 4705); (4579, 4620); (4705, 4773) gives -0.3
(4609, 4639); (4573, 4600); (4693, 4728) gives -0.8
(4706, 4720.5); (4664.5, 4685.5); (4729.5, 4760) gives -0.7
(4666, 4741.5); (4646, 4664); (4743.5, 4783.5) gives -0.4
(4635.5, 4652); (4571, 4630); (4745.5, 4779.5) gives 0.2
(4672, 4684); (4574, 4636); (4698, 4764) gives 0.3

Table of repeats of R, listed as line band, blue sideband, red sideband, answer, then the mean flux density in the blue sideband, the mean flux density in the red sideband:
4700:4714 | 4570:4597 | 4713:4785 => 0.0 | 11.7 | 11.7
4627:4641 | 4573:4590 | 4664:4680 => -0.9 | 11.6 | 11.4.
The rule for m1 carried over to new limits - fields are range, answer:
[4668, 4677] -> 11.2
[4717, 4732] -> 11.9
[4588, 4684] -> 11.8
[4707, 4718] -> 12.1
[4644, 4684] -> 11.6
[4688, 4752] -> 11.9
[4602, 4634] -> 11.9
